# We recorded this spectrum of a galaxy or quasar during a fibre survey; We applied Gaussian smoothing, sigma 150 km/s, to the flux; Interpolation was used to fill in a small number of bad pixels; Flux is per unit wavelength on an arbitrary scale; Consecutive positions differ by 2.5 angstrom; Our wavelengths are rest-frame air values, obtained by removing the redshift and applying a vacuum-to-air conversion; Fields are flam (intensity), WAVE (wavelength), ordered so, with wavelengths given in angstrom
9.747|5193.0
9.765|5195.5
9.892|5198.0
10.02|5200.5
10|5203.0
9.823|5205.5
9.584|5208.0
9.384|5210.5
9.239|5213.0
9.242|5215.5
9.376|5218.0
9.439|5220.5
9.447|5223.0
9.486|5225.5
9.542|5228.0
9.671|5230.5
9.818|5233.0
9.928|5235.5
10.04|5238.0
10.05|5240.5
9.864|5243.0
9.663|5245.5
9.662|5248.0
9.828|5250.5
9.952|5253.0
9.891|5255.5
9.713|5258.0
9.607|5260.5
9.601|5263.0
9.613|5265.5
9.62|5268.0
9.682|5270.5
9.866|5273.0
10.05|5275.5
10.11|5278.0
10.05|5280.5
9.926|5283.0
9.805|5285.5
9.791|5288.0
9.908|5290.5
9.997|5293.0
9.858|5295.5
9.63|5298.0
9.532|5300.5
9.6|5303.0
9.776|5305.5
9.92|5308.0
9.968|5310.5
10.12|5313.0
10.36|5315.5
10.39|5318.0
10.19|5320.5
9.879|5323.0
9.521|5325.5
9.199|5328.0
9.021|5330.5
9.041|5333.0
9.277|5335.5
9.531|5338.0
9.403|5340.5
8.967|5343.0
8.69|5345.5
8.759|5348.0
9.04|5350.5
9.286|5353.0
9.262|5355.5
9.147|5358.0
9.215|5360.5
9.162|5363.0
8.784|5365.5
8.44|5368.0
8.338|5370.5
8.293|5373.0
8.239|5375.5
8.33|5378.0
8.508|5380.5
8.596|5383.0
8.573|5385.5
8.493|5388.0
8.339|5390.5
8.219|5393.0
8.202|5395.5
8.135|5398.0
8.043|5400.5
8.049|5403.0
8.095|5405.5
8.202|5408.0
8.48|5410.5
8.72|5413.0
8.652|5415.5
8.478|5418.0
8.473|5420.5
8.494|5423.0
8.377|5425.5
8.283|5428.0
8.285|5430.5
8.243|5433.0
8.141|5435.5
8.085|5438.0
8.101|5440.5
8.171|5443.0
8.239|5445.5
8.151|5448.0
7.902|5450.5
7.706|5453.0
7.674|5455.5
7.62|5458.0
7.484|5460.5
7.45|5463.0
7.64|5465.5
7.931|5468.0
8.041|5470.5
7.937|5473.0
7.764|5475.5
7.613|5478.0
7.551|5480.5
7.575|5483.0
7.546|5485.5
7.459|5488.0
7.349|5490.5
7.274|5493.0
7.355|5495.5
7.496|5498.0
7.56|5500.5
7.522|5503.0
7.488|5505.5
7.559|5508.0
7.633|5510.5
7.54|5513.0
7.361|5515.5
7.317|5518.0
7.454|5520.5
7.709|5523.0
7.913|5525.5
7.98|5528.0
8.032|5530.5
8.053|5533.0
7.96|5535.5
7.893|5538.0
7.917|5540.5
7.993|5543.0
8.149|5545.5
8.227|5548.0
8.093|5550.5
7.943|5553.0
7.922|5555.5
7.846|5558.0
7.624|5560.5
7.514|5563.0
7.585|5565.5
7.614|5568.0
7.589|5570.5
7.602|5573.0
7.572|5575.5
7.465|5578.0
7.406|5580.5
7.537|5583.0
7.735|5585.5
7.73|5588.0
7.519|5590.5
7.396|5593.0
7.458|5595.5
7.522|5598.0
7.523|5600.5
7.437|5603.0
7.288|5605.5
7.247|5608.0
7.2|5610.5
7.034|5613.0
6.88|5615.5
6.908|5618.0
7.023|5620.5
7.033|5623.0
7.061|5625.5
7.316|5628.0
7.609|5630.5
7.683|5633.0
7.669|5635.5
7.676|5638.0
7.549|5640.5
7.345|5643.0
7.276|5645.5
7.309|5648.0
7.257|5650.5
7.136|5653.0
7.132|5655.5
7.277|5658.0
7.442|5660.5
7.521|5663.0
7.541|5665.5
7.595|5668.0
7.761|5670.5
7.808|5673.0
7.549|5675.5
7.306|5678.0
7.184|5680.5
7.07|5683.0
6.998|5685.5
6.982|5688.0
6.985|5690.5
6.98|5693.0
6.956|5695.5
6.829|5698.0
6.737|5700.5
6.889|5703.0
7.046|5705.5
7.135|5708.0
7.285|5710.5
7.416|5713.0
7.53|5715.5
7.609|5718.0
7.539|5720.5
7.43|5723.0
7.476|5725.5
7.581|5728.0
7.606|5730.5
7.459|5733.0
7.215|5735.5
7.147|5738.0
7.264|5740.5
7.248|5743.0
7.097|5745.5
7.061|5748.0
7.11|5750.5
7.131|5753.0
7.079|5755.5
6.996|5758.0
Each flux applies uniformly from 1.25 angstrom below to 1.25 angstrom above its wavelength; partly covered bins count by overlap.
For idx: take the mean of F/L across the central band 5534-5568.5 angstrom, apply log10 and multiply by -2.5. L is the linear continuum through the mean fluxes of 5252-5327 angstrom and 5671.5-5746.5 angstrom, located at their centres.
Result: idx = 0.05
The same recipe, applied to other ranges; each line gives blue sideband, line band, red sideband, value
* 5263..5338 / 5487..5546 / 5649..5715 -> 0.09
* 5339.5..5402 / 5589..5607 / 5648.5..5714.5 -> 0.02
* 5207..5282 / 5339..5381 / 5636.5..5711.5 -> 0.03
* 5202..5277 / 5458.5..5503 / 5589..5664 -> 0.09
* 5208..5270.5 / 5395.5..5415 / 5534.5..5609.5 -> 0.05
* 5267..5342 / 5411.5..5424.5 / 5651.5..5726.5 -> 0.06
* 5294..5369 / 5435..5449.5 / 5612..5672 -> 0.07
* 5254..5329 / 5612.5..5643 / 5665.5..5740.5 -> 0.07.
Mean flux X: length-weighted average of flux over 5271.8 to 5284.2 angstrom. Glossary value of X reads 10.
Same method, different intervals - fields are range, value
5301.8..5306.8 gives 9.69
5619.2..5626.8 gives 7.04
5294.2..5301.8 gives 9.67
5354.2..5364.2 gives 9.2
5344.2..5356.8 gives 9.01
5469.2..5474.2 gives 7.99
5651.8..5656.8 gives 7.14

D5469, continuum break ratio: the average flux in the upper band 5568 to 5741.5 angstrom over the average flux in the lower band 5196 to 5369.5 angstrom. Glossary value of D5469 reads 0.76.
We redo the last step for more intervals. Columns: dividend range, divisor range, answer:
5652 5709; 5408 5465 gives 0.89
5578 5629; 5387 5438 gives 0.88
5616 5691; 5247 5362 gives 0.76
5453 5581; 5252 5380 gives 0.81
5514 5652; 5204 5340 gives 0.78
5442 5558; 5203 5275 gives 0.80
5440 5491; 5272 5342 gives 0.79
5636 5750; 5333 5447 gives 0.85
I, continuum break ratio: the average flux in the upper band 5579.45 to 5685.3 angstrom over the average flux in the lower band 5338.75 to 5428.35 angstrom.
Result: 0.86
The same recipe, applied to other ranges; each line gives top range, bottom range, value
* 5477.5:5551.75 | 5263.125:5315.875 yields 0.78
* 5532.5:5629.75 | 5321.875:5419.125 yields 0.87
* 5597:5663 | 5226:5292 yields 0.74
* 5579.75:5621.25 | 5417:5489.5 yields 0.93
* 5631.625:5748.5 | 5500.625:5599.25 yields 0.95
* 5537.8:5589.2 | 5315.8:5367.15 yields 0.83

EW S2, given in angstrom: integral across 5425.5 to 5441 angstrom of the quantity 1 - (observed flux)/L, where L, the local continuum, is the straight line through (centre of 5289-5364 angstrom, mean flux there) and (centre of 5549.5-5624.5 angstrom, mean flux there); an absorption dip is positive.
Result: 0.8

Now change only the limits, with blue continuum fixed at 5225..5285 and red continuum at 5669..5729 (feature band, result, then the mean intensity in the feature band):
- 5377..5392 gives 0.98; 8.47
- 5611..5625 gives 1.32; 6.99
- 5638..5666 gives 0.63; 7.35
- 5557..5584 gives 1.41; 7.58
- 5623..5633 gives 0.42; 7.34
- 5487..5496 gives 1.16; 7.36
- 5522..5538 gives 0.55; 7.94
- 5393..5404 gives 1.05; 8.12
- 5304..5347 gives -0.89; 9.6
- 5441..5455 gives 1.09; 8.02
